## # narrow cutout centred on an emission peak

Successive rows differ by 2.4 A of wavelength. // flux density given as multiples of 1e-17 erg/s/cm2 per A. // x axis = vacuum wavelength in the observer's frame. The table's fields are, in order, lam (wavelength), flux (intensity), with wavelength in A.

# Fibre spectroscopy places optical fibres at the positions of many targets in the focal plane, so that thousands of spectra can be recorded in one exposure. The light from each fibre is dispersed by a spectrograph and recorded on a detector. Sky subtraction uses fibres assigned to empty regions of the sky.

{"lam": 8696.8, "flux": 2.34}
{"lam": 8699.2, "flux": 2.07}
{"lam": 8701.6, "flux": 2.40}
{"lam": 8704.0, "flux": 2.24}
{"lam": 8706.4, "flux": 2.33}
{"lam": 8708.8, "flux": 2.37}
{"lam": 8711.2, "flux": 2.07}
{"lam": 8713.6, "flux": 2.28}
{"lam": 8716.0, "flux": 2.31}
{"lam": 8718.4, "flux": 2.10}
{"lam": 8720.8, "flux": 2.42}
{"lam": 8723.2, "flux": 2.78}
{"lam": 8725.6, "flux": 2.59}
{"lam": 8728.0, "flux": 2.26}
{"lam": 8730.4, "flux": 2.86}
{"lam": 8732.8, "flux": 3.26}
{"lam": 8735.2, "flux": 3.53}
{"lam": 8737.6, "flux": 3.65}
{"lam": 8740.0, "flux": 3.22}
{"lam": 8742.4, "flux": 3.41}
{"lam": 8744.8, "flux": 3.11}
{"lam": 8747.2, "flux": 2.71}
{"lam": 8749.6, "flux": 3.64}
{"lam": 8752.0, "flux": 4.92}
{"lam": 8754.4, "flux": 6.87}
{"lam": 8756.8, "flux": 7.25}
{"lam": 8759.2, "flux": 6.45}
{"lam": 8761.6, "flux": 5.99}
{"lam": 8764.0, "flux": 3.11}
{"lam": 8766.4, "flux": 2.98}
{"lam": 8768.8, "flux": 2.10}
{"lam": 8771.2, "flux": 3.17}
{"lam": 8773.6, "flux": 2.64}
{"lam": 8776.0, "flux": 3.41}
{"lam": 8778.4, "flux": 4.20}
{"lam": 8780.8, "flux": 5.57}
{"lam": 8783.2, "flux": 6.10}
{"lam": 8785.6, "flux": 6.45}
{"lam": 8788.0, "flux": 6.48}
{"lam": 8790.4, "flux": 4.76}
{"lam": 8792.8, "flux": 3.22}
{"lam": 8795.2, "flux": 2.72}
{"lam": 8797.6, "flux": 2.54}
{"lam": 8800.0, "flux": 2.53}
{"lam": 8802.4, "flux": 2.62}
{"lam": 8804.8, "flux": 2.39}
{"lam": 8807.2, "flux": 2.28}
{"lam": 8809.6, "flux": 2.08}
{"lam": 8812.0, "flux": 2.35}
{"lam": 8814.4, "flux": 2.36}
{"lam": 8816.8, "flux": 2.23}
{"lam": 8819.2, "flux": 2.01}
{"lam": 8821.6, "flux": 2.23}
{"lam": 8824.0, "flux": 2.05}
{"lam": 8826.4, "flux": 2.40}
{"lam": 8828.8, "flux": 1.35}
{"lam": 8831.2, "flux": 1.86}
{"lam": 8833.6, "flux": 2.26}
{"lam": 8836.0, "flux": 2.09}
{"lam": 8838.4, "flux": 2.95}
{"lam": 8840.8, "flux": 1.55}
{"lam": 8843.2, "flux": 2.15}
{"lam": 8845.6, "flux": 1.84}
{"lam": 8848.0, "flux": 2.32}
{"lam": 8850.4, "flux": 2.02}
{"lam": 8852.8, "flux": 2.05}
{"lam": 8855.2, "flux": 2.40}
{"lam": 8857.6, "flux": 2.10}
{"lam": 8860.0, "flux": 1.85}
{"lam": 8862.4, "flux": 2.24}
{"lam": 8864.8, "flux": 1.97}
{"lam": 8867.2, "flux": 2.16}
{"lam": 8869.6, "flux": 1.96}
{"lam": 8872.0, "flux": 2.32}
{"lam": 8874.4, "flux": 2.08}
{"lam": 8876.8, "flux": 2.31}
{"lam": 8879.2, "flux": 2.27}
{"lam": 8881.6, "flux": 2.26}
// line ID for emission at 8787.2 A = [N II]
